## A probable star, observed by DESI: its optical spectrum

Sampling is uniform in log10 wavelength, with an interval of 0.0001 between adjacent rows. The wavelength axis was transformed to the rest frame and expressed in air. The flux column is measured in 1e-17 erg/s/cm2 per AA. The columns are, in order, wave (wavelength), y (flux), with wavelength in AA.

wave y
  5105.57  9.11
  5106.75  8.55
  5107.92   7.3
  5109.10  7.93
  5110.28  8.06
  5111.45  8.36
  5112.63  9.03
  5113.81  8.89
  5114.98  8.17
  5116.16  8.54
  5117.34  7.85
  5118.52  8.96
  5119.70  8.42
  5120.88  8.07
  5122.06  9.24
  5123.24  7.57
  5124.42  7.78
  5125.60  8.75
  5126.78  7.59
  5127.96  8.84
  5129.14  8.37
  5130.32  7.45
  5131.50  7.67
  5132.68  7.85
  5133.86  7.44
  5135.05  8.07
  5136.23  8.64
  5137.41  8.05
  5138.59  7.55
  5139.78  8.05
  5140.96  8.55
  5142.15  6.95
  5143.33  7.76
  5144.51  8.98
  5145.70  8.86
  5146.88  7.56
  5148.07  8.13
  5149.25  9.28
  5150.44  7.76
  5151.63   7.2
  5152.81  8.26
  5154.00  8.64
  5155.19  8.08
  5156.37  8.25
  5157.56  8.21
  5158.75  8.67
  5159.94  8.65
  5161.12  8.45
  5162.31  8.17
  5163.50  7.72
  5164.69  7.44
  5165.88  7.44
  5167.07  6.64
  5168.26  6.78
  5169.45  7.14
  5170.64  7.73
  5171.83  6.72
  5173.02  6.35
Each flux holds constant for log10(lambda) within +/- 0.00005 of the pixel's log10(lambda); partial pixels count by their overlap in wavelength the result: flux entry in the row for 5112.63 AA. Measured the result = 9.03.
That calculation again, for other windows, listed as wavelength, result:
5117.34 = 7.85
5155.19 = 8.08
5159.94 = 8.65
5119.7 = 8.42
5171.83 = 6.72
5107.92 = 7.3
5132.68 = 7.85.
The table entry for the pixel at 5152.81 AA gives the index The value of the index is 8.26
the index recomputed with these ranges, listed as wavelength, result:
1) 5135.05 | 8.07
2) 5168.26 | 6.78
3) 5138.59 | 7.55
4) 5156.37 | 8.25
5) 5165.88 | 7.44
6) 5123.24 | 7.57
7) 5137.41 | 8.05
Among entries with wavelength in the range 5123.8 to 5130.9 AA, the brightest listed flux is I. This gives 8.84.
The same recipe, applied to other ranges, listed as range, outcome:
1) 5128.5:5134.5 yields 8.37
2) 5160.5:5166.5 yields 8.45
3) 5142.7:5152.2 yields 9.28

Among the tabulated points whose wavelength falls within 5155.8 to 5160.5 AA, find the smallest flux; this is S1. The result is 8.21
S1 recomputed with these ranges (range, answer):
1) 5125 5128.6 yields 7.59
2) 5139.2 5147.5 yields 6.95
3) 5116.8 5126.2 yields 7.57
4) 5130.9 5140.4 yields 7.44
